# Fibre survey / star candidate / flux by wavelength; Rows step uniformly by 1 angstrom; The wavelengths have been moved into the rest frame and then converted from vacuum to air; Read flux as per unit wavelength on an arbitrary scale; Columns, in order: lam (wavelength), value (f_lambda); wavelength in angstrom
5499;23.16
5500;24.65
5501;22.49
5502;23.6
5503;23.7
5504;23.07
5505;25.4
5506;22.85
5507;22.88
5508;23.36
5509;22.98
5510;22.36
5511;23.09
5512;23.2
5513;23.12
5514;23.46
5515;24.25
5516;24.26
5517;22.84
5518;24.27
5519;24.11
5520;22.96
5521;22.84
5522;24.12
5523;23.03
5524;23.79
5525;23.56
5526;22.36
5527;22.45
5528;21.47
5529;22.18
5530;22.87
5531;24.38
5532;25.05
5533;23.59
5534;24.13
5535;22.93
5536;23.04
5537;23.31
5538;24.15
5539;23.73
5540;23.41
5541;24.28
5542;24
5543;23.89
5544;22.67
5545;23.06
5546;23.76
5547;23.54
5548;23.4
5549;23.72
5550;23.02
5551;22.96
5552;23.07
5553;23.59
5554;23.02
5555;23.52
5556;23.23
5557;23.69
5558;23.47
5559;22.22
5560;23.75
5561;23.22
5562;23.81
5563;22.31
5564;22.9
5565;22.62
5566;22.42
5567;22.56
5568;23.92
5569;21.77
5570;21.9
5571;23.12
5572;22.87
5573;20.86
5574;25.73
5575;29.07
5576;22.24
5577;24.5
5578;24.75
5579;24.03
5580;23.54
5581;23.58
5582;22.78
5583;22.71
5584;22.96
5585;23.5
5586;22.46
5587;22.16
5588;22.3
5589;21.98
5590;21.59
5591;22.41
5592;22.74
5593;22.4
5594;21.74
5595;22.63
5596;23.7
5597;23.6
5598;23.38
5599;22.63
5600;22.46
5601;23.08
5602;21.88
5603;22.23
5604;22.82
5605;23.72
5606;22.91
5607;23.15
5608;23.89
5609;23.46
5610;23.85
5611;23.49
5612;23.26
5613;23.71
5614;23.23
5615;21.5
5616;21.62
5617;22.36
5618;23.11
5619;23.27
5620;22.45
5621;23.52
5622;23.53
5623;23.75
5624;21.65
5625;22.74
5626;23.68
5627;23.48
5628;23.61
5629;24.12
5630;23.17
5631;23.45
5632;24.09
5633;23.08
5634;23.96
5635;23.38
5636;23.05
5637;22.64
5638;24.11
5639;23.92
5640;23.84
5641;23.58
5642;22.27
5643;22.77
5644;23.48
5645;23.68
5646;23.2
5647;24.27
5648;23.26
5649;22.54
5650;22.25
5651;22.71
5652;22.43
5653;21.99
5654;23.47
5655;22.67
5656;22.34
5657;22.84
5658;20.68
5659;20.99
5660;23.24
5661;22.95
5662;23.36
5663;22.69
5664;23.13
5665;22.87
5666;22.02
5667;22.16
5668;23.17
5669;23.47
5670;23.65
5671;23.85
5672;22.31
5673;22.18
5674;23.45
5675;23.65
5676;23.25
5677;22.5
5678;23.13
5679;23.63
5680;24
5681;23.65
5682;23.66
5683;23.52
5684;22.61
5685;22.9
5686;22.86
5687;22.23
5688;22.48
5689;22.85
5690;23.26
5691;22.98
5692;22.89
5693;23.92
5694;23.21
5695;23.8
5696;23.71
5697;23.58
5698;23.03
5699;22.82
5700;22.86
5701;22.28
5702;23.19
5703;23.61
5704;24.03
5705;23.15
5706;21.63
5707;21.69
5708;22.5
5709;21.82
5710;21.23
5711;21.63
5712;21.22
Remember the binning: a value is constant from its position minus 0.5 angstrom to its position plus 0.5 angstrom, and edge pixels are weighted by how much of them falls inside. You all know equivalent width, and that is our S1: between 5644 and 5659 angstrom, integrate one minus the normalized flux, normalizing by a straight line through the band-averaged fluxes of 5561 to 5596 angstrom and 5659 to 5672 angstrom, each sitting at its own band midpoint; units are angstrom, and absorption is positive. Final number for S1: 0.2 angstrom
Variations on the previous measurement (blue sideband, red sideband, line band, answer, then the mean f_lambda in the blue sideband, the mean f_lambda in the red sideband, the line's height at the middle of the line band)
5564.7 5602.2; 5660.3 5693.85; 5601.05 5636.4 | -0.2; 23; 23.1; 23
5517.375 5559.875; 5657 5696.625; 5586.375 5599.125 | 0.4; 23.4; 23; 23.2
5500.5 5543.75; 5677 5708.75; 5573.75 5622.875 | 0.3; 23.4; 23.1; 23.3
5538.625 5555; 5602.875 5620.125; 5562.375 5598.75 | 0.3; 23.4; 23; 23.2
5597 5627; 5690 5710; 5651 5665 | 0.3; 23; 22.9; 23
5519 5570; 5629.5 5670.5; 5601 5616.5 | 0.1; 23.2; 23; 23.1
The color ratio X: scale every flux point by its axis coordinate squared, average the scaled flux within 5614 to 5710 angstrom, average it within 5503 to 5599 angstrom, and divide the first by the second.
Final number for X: 1.03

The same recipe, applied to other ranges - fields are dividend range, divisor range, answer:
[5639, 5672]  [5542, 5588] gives 1.01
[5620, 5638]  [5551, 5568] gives 1.04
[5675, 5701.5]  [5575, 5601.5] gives 1.04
